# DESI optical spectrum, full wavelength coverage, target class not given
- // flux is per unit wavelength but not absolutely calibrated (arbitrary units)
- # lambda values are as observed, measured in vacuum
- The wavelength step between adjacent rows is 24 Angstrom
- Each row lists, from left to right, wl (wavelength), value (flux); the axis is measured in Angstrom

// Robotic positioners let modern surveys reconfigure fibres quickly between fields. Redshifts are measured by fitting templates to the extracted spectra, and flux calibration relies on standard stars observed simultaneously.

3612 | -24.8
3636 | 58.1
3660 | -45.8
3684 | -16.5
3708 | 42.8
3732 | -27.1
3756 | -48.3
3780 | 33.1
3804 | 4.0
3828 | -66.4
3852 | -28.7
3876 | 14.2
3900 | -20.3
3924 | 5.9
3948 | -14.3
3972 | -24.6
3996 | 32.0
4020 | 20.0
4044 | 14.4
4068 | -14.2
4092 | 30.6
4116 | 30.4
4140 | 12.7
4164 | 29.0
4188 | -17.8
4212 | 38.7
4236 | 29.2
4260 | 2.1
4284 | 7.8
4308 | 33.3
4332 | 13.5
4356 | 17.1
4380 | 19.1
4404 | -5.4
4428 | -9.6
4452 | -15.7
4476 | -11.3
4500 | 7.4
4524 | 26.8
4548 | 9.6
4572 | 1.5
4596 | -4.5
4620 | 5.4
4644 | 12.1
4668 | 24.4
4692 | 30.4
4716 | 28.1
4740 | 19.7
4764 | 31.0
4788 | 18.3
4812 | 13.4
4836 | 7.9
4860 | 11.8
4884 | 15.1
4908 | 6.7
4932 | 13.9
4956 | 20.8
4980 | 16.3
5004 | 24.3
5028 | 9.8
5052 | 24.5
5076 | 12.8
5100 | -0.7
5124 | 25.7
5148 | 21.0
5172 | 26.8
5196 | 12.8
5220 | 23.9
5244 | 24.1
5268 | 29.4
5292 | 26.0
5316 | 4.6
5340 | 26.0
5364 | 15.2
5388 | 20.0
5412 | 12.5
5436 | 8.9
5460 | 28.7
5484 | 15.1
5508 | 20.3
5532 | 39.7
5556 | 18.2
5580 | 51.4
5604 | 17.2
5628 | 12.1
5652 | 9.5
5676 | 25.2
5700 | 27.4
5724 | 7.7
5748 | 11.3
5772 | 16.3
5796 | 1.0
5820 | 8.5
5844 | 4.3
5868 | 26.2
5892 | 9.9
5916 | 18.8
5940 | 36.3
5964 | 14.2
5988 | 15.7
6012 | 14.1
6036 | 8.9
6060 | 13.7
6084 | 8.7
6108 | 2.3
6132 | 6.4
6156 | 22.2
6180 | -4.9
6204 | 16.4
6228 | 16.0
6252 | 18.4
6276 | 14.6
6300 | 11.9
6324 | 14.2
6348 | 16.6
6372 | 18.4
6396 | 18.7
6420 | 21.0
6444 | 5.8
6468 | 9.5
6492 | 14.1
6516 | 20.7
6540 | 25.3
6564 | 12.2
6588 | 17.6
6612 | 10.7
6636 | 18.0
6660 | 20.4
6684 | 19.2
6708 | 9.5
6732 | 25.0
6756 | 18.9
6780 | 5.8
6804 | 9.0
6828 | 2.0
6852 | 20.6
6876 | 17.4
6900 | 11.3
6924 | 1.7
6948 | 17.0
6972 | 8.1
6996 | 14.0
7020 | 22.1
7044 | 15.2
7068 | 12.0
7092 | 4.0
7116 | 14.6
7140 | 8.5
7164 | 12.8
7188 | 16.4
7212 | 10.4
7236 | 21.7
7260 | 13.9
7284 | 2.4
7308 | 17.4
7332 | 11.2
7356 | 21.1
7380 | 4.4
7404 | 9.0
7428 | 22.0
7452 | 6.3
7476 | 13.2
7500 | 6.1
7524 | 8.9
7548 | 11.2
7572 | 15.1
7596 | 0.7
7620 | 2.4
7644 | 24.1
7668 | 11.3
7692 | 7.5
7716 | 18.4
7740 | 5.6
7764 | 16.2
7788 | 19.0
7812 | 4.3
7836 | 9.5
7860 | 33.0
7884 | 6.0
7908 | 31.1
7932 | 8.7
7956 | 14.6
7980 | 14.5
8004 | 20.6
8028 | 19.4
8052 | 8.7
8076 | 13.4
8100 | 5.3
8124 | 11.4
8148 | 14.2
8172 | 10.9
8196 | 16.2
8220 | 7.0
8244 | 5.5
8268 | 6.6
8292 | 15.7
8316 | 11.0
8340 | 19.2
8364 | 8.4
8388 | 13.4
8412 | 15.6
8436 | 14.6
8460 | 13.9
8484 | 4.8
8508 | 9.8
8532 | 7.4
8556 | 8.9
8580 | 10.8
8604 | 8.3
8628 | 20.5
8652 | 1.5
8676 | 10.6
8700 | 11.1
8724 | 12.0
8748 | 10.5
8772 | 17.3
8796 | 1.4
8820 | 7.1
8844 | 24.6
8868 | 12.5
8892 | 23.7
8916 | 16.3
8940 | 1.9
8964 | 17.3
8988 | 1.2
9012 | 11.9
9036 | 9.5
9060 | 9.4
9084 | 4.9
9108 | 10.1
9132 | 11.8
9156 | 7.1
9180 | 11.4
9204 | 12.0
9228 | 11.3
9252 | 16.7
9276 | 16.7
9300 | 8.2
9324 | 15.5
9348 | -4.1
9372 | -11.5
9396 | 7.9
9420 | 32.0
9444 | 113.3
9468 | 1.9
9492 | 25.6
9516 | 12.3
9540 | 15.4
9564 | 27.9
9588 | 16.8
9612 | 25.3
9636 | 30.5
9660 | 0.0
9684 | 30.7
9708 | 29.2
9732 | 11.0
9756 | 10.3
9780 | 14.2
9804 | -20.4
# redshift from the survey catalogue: 1.39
